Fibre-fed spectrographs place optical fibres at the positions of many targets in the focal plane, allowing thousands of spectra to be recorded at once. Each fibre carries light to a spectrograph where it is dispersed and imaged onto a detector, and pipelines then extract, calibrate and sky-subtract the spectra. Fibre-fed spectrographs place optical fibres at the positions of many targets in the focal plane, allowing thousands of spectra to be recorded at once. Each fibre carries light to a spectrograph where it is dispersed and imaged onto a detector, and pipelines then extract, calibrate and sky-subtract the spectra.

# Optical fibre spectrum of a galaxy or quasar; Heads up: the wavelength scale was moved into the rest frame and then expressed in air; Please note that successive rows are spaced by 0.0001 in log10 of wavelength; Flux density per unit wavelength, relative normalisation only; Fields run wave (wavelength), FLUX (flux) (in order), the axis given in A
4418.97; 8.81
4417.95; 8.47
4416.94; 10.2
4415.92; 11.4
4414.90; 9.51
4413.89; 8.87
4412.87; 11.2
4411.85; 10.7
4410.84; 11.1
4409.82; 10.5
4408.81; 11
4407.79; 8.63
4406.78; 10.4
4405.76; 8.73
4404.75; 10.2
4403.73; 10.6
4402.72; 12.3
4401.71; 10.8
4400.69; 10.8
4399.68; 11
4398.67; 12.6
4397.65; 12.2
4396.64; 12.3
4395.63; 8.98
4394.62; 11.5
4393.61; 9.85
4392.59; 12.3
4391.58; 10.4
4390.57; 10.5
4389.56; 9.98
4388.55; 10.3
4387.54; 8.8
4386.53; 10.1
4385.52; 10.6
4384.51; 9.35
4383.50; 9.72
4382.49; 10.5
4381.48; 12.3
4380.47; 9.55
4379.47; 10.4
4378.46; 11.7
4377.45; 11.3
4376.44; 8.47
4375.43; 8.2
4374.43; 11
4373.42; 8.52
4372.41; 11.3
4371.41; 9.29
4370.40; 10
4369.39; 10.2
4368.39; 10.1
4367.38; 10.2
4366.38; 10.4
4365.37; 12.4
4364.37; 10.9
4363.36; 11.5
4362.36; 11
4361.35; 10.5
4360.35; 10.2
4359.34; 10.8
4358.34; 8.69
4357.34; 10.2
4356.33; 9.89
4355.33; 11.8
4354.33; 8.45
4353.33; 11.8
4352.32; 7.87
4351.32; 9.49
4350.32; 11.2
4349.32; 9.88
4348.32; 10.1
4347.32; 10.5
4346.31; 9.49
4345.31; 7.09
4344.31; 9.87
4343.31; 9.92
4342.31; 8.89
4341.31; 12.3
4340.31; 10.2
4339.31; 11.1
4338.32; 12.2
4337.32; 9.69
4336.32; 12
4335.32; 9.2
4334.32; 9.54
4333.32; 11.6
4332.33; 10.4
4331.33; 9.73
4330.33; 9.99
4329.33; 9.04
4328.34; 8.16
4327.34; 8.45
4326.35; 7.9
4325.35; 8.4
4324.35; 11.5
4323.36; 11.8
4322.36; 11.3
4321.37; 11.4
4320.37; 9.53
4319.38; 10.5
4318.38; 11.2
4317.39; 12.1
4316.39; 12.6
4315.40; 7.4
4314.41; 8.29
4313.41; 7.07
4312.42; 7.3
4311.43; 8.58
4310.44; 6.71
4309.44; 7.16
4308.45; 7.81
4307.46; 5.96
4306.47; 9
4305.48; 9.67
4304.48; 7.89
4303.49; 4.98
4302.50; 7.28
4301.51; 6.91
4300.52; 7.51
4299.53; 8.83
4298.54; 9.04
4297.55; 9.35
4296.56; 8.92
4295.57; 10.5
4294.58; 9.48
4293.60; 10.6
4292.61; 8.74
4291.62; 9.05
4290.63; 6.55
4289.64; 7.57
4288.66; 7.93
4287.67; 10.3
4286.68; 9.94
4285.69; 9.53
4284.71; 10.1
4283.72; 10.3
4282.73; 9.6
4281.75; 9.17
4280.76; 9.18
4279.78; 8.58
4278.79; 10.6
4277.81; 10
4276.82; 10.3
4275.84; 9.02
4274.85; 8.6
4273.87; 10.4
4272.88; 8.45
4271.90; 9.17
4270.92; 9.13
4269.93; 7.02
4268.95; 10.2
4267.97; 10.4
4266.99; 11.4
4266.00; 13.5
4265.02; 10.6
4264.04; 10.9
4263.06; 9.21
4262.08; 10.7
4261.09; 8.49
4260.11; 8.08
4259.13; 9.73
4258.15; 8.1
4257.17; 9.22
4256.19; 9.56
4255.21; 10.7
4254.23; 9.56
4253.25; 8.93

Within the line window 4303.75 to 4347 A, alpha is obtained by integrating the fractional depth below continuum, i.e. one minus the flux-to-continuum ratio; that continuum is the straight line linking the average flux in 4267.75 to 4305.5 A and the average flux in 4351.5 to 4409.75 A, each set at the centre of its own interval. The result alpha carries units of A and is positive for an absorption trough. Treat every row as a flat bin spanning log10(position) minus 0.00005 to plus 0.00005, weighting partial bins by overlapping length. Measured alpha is 0.3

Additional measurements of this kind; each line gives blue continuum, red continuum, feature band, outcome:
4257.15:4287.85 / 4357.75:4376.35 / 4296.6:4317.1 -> 3.9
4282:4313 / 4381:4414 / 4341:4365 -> -1.1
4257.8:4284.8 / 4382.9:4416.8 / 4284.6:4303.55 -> 2.1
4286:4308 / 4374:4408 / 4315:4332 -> -2.0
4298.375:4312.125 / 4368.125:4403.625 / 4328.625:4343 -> -2.7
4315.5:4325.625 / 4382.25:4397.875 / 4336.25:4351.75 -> 0.8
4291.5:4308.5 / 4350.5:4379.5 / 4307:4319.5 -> 0.3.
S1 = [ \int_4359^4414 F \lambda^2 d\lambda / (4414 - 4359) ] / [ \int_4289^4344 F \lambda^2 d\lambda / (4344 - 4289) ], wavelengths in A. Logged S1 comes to 1.2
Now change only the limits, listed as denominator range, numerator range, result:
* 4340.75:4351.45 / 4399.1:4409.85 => 1.09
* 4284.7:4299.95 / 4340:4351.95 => 1.11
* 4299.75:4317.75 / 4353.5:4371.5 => 1.34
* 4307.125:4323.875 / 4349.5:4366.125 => 1.15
